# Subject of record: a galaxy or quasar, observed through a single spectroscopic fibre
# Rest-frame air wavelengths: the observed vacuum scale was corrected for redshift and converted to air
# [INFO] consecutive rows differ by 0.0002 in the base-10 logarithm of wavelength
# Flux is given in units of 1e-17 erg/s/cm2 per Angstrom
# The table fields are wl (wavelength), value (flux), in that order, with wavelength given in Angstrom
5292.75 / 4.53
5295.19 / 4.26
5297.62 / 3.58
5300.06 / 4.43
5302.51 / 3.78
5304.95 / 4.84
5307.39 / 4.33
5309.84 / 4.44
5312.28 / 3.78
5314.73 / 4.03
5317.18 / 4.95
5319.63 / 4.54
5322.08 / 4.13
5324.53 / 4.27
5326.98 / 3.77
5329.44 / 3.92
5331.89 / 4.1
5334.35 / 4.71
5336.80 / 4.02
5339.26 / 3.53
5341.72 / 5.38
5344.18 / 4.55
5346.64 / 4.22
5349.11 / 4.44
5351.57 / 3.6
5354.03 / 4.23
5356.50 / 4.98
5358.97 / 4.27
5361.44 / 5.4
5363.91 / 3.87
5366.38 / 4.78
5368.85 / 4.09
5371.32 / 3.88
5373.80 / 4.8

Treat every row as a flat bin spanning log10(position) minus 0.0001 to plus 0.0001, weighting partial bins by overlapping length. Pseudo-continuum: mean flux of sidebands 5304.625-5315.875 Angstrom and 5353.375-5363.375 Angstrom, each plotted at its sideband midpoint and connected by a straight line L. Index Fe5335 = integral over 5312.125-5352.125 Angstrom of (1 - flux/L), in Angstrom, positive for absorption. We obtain 1.68 Angstrom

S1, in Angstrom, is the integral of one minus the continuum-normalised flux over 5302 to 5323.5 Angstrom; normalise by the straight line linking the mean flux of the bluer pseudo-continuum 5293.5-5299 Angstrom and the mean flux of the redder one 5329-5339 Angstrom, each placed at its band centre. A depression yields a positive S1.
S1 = -1.4 Angstrom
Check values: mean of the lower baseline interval 3.99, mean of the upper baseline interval 4.15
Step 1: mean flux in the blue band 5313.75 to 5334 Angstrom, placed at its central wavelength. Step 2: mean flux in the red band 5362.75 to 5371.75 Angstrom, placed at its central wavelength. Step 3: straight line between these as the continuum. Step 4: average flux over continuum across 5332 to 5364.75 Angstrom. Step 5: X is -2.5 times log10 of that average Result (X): -0.05 mag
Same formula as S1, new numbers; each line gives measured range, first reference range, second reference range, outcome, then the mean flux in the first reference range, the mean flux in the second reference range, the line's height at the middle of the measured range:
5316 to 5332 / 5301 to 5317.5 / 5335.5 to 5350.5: 0.2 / 4.27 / 4.35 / 4.31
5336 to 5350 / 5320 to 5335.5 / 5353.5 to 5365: 0.0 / 4.17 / 4.57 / 4.37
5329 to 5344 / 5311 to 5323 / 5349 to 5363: 0.2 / 4.29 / 4.48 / 4.38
